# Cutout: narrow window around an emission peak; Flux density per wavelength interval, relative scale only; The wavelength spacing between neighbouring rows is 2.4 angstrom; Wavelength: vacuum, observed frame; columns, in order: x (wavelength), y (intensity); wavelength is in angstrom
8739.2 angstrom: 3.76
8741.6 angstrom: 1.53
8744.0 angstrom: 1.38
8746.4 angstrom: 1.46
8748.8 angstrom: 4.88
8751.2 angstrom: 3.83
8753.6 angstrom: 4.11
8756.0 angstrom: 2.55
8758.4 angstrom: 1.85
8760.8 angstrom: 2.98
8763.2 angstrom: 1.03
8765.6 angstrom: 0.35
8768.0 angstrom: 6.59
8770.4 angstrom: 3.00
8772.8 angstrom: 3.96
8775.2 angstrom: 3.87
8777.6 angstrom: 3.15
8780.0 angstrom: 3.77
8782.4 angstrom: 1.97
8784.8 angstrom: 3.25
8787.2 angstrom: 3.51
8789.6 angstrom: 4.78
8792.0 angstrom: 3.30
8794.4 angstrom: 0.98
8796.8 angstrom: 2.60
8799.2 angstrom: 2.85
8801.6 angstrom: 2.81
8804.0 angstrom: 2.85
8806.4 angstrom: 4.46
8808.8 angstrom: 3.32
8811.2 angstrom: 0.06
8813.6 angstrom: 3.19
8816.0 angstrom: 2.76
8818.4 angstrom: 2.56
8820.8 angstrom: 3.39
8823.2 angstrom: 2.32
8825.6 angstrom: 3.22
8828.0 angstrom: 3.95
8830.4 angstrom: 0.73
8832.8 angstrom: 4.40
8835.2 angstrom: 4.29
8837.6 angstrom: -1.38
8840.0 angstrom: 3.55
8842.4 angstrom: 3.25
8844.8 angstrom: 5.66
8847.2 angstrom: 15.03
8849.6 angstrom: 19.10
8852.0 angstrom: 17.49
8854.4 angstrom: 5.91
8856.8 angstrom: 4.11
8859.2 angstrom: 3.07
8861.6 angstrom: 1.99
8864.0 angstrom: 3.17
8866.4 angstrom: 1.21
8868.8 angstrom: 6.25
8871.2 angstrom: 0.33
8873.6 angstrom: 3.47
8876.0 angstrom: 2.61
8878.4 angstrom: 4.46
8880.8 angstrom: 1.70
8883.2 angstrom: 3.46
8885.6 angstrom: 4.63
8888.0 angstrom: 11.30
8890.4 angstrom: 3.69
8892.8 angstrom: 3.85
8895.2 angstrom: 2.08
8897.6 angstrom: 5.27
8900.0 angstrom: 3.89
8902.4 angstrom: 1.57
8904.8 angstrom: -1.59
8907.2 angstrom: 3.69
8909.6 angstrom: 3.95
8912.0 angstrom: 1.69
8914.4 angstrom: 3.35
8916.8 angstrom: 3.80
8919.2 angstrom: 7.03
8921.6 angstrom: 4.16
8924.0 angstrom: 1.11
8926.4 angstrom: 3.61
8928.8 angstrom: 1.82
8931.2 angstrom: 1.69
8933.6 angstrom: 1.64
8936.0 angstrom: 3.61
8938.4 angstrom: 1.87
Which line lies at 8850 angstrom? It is H-beta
